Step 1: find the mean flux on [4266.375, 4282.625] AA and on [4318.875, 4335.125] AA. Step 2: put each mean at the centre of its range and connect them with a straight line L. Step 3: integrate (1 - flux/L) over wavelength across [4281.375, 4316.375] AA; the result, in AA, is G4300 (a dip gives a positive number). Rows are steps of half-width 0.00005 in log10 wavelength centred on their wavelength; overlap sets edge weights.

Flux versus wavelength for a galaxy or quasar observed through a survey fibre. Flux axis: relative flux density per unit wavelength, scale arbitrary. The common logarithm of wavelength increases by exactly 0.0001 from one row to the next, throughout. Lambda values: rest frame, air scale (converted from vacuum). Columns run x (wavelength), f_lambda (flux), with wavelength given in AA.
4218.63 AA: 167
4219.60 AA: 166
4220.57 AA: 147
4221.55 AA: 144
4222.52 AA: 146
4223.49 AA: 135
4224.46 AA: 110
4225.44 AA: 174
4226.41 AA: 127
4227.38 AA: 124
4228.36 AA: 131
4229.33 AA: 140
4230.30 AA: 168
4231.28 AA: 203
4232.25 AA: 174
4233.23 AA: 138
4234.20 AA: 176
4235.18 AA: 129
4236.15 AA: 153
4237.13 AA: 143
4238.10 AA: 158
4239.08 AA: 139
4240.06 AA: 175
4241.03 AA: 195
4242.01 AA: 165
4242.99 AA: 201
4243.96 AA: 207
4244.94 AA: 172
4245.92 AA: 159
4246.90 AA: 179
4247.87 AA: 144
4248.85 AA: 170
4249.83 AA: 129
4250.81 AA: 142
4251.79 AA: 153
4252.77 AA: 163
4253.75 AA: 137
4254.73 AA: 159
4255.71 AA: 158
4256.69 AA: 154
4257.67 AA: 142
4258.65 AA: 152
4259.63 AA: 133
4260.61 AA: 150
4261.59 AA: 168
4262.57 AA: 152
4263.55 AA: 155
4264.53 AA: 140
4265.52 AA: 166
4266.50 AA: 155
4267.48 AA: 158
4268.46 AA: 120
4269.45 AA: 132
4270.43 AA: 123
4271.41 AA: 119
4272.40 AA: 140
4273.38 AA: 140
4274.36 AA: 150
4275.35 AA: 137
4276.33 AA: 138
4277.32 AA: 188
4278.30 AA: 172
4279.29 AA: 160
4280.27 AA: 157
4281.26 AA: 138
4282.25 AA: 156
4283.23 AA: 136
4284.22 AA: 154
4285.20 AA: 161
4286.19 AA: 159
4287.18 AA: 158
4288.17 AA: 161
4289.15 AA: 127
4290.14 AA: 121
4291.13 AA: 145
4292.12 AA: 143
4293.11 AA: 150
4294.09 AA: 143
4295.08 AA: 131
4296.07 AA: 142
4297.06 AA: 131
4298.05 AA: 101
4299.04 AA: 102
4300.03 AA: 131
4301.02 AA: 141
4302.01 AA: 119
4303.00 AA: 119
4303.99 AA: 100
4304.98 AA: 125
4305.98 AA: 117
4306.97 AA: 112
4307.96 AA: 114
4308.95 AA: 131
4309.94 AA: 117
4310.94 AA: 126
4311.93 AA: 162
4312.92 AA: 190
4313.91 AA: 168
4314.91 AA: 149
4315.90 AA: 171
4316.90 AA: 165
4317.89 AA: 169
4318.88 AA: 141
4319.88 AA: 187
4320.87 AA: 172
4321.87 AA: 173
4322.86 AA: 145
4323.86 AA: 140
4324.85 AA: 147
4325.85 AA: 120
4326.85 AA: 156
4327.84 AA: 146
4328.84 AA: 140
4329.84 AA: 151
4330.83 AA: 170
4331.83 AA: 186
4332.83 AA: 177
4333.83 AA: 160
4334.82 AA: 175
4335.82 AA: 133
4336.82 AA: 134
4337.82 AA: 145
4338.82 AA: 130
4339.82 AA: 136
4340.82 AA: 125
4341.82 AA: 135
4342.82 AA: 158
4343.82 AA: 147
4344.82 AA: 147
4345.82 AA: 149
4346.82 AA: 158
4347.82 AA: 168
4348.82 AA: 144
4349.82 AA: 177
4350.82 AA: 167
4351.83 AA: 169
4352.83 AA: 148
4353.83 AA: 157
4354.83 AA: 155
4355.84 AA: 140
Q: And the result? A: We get 3.2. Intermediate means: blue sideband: 146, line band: 138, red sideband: 158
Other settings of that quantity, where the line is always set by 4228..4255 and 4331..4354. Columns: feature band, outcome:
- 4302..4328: 1.88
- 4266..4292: 1.94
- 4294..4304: 2.09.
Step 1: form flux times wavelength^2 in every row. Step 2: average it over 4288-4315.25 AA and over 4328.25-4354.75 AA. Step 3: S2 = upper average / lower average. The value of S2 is 1.18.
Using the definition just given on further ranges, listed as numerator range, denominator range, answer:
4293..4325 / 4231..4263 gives 0.91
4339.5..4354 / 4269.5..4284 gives 1.08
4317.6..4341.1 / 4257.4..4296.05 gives 1.06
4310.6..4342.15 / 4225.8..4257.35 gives 1.01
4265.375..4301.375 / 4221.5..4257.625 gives 0.93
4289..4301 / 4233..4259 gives 0.84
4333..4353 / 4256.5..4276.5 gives 1.08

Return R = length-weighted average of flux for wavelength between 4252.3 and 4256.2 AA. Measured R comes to 154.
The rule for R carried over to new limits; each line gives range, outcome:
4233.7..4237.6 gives 150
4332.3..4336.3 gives 162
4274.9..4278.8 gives 159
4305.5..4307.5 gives 115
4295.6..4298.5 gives 125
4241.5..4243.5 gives 184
